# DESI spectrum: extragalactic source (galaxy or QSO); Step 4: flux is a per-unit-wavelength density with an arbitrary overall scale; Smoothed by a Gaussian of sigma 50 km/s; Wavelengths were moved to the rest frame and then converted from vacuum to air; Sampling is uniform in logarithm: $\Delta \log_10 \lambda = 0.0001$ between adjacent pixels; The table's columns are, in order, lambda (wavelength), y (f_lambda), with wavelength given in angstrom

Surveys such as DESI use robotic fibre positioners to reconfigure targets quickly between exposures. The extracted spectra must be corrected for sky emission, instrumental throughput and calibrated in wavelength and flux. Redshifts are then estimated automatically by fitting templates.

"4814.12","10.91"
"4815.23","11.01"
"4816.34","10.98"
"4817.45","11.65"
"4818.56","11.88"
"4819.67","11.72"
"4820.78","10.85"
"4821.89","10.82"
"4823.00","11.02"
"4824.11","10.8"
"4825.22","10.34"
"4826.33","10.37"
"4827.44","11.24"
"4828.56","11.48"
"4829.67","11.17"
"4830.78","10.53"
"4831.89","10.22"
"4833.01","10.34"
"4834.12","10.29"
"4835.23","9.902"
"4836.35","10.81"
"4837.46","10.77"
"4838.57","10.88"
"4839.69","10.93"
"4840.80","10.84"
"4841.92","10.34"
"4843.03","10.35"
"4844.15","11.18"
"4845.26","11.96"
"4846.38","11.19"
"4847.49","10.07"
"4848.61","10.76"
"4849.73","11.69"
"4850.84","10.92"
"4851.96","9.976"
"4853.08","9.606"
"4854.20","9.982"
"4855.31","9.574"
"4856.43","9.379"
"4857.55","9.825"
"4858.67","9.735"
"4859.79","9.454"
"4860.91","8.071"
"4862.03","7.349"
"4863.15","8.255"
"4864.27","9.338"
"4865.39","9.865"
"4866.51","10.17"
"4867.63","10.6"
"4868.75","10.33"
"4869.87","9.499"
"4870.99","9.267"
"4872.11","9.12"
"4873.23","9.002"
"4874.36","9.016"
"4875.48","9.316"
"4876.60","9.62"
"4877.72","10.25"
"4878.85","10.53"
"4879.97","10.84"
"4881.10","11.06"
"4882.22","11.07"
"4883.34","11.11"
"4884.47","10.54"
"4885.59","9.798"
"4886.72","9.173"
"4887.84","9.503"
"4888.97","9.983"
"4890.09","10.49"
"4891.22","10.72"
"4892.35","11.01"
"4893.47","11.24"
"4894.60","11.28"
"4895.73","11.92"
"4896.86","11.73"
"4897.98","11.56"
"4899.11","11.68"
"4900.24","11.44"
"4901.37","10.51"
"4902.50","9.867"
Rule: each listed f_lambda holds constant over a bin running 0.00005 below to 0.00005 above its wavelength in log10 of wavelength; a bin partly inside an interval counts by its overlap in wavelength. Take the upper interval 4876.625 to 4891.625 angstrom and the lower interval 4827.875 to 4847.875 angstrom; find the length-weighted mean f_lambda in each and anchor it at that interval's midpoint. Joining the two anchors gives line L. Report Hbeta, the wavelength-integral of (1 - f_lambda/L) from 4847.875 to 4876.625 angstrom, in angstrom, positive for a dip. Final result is 2.6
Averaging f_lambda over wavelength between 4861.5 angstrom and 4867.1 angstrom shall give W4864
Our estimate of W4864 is 9.01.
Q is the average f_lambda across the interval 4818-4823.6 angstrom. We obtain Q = 11.3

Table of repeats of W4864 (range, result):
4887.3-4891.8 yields 10.2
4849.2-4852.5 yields 10.9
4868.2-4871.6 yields 9.7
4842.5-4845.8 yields 11.2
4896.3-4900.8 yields 11.6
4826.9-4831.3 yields 11.1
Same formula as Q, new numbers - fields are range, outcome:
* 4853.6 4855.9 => 9.79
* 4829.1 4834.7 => 10.5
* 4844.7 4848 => 11.1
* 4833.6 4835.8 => 10.1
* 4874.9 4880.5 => 10.1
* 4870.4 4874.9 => 9.1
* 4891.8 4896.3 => 11.4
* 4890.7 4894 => 11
